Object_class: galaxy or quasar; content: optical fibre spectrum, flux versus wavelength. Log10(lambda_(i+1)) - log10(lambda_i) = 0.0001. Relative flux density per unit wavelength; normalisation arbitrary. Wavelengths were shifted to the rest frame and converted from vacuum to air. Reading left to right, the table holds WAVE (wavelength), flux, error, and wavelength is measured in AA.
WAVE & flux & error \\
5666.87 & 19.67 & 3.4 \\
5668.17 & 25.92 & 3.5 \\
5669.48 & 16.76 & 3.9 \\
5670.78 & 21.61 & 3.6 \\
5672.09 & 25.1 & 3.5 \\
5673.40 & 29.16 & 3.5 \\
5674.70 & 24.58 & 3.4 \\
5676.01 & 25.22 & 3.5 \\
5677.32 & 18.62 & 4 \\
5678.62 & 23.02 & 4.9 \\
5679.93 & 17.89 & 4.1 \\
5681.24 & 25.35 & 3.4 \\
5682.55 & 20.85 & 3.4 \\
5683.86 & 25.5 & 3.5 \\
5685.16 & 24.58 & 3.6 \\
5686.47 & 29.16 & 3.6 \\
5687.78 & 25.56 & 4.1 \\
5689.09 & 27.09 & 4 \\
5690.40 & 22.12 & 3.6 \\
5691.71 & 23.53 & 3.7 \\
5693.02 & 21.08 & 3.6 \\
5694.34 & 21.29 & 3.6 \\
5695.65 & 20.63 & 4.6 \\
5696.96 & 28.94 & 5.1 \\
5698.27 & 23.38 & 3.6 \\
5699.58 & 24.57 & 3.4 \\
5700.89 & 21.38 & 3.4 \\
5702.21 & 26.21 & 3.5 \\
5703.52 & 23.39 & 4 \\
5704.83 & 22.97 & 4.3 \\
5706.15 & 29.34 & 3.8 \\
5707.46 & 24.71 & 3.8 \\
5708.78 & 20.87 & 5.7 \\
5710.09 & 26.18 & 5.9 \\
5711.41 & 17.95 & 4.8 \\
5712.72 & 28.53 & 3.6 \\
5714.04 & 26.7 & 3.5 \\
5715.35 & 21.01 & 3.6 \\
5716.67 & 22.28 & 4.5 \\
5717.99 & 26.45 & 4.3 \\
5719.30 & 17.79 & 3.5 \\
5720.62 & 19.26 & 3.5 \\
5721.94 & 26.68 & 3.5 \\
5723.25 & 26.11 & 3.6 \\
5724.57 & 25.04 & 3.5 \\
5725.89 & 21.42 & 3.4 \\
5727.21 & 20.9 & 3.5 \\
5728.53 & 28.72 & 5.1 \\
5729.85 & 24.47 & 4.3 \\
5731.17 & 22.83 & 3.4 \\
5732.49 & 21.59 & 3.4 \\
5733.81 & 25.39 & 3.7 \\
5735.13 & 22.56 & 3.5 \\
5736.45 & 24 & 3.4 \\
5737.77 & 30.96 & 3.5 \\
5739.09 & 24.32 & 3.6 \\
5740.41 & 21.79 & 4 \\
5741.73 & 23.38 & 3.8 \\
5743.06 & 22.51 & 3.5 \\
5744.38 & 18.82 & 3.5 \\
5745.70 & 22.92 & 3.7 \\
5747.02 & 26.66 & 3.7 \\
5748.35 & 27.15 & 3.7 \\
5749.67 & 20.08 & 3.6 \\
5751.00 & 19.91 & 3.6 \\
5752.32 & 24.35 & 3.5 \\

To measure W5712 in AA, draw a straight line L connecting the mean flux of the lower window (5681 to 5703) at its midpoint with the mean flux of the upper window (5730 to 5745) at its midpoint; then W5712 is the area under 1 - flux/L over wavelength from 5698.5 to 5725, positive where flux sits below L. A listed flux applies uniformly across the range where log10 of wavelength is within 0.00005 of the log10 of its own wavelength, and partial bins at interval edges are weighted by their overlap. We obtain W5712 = 0.0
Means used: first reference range 24.2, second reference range 23.5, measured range 23.9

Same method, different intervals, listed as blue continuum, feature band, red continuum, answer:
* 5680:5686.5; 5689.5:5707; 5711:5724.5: -0.01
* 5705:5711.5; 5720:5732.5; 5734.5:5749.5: 0.14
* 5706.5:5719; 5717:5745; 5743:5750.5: -0.22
